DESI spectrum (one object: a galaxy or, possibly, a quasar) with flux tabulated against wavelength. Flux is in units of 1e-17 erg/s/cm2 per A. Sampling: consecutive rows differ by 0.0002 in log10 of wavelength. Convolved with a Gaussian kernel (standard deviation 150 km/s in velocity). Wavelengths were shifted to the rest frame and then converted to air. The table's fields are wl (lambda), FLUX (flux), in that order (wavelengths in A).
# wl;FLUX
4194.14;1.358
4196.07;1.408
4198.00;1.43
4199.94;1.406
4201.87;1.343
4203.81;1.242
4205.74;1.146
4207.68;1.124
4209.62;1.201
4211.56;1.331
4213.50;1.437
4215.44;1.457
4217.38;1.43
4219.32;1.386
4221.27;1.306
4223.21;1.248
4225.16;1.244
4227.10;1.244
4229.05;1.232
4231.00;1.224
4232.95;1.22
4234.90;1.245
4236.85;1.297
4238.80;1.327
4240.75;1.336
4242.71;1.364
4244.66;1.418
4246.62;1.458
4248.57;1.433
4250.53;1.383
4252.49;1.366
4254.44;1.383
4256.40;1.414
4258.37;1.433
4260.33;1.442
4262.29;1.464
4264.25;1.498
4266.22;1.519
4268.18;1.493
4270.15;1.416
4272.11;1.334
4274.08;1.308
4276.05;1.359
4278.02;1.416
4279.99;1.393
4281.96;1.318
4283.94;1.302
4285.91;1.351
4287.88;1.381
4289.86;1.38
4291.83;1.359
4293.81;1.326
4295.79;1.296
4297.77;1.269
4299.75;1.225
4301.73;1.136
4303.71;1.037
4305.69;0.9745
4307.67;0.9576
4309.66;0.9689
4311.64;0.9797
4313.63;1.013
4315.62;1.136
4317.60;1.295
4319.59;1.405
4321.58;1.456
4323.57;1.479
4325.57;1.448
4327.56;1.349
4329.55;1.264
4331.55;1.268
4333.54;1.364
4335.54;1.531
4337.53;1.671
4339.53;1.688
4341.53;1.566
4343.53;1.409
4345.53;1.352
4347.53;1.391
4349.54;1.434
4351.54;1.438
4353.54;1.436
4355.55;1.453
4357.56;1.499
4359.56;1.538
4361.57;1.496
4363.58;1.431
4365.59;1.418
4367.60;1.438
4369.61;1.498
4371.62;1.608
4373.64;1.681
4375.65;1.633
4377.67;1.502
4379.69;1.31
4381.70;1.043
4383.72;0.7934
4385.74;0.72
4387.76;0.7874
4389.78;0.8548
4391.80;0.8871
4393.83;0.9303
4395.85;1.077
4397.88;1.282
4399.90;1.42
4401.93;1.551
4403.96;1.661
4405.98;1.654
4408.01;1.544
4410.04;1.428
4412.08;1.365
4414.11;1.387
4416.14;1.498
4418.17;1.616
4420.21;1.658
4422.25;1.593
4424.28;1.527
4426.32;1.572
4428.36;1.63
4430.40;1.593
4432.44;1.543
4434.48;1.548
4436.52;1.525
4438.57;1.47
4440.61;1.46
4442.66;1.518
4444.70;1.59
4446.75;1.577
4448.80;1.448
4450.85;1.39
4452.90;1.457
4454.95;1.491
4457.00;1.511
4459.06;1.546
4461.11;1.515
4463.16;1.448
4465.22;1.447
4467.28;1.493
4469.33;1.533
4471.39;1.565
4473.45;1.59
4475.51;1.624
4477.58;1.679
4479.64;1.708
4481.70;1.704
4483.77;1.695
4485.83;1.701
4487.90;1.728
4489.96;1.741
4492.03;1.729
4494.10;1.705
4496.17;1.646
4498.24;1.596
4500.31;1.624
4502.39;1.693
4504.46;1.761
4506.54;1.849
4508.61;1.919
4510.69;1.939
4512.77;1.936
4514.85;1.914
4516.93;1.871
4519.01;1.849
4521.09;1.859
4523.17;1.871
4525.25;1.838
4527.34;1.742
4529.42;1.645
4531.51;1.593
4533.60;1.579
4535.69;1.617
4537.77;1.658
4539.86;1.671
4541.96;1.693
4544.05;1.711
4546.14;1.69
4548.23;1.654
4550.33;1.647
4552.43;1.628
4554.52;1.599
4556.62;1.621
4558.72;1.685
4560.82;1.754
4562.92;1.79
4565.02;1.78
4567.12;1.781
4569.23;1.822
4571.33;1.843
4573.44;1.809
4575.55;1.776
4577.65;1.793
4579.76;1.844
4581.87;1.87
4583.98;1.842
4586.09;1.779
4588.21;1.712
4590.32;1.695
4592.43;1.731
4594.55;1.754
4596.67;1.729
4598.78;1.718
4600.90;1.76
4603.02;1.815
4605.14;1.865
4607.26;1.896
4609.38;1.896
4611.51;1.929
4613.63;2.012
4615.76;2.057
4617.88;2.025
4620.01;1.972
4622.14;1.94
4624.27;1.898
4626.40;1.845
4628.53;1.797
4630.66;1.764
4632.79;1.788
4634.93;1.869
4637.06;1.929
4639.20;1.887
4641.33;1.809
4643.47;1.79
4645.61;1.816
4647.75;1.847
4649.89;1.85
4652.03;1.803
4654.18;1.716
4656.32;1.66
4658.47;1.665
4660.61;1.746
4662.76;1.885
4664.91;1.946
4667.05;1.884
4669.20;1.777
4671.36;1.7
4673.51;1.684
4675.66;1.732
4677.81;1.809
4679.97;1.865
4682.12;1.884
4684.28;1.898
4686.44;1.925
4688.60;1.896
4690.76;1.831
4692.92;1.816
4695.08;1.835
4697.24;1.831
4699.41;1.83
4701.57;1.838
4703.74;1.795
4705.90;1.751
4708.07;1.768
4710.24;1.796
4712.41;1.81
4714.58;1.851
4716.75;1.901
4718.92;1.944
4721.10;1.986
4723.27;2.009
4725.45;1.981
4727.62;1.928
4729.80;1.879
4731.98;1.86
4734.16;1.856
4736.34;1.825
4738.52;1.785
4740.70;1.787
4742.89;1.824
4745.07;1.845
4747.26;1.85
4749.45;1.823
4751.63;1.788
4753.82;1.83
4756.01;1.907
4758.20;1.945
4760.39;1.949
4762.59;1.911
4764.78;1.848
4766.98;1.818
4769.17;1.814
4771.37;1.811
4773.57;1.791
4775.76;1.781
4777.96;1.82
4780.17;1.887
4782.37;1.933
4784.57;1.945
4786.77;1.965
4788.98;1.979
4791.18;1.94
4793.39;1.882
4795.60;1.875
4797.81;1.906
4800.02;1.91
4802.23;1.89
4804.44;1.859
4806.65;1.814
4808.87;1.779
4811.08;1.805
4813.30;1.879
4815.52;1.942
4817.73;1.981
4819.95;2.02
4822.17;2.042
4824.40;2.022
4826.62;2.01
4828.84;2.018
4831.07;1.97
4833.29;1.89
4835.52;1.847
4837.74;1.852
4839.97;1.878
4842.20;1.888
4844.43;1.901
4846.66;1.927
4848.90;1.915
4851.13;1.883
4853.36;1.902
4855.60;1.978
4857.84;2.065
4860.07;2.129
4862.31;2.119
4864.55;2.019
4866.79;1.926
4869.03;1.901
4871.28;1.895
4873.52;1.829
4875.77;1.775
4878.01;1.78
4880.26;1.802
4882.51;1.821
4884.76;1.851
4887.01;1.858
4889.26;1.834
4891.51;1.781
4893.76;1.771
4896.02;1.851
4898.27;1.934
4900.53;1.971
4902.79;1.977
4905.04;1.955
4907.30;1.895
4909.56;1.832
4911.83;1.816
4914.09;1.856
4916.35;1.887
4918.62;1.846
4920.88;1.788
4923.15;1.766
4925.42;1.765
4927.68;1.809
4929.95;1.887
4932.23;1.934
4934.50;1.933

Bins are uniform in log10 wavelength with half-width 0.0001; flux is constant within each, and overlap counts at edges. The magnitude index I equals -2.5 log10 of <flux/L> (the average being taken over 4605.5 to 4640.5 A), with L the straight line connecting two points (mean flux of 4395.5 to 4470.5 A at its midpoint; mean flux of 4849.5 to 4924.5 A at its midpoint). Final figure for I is -0.15 mag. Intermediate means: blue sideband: 1.51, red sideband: 1.89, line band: 1.91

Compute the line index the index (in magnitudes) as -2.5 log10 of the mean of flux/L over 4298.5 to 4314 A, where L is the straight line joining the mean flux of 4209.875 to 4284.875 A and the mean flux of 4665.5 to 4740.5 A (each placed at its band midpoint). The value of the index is 0.34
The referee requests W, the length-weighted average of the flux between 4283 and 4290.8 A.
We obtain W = 1.35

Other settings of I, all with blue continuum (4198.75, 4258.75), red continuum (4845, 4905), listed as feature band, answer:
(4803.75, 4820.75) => -0.020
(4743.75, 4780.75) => -0.026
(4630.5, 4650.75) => -0.089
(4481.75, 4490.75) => -0.106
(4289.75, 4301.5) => 0.074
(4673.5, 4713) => -0.051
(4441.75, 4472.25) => 0.020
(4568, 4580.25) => -0.112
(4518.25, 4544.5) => -0.079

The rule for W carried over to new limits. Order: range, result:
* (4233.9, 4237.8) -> 1.27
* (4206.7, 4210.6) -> 1.16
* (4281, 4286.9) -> 1.32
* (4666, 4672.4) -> 1.78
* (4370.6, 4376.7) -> 1.64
